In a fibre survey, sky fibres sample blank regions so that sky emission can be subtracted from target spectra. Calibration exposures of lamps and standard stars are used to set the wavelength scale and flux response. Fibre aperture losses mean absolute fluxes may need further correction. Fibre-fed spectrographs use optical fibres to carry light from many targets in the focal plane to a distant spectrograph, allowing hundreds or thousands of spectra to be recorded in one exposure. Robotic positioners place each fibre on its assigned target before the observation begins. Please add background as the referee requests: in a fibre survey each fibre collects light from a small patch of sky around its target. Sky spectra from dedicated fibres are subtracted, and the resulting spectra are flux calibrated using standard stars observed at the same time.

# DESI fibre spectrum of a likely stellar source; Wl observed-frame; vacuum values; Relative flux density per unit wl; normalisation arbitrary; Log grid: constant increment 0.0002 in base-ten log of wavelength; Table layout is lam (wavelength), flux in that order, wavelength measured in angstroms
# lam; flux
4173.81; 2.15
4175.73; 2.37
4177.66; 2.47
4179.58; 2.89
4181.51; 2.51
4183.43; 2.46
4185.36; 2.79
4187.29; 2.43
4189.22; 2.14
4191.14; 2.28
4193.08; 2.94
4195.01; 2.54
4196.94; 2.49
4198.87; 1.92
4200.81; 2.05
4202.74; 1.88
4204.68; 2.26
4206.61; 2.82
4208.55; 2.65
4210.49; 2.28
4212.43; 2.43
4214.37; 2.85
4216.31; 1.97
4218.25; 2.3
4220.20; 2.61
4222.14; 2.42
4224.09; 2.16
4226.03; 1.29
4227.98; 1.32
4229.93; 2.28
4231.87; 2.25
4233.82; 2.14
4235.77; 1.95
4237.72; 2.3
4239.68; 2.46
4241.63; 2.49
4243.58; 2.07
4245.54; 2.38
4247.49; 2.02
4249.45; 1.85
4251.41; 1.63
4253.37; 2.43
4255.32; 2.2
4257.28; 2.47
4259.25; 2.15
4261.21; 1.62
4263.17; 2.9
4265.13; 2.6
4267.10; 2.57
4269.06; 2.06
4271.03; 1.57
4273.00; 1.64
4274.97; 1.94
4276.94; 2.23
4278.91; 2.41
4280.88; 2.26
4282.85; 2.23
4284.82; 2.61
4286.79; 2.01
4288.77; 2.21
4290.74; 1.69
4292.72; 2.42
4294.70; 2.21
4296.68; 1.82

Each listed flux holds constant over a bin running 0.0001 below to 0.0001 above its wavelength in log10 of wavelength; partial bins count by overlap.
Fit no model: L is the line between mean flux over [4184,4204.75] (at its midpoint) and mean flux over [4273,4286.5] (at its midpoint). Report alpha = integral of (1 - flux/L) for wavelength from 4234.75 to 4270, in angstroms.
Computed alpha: 0.4 angstroms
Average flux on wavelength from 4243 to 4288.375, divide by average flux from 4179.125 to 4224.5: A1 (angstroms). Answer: 0.90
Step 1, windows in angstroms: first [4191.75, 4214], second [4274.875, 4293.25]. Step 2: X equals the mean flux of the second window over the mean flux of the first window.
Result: 0.92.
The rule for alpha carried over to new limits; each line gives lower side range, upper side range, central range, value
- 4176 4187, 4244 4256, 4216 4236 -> 1.7 angstroms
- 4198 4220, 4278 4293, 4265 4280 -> 0.9 angstroms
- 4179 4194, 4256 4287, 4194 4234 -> 3.3 angstroms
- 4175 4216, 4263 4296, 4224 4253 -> 3.4 angstroms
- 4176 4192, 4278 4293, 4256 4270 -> -0.3 angstroms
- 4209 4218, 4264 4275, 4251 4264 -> -0.4 angstroms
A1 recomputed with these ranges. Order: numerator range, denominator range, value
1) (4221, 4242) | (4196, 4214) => 0.90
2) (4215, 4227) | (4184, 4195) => 0.85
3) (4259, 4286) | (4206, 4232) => 0.98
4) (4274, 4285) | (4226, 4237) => 1.17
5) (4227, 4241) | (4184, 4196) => 0.84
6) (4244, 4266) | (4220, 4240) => 1.06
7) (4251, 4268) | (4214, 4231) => 1.09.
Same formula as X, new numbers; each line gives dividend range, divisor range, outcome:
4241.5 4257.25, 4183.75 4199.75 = 0.87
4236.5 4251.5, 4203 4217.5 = 0.89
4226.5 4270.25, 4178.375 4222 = 0.89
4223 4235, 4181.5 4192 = 0.79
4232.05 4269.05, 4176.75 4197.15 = 0.88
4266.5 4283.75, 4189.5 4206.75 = 0.90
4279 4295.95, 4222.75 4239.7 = 1.11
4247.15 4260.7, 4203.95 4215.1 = 0.82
